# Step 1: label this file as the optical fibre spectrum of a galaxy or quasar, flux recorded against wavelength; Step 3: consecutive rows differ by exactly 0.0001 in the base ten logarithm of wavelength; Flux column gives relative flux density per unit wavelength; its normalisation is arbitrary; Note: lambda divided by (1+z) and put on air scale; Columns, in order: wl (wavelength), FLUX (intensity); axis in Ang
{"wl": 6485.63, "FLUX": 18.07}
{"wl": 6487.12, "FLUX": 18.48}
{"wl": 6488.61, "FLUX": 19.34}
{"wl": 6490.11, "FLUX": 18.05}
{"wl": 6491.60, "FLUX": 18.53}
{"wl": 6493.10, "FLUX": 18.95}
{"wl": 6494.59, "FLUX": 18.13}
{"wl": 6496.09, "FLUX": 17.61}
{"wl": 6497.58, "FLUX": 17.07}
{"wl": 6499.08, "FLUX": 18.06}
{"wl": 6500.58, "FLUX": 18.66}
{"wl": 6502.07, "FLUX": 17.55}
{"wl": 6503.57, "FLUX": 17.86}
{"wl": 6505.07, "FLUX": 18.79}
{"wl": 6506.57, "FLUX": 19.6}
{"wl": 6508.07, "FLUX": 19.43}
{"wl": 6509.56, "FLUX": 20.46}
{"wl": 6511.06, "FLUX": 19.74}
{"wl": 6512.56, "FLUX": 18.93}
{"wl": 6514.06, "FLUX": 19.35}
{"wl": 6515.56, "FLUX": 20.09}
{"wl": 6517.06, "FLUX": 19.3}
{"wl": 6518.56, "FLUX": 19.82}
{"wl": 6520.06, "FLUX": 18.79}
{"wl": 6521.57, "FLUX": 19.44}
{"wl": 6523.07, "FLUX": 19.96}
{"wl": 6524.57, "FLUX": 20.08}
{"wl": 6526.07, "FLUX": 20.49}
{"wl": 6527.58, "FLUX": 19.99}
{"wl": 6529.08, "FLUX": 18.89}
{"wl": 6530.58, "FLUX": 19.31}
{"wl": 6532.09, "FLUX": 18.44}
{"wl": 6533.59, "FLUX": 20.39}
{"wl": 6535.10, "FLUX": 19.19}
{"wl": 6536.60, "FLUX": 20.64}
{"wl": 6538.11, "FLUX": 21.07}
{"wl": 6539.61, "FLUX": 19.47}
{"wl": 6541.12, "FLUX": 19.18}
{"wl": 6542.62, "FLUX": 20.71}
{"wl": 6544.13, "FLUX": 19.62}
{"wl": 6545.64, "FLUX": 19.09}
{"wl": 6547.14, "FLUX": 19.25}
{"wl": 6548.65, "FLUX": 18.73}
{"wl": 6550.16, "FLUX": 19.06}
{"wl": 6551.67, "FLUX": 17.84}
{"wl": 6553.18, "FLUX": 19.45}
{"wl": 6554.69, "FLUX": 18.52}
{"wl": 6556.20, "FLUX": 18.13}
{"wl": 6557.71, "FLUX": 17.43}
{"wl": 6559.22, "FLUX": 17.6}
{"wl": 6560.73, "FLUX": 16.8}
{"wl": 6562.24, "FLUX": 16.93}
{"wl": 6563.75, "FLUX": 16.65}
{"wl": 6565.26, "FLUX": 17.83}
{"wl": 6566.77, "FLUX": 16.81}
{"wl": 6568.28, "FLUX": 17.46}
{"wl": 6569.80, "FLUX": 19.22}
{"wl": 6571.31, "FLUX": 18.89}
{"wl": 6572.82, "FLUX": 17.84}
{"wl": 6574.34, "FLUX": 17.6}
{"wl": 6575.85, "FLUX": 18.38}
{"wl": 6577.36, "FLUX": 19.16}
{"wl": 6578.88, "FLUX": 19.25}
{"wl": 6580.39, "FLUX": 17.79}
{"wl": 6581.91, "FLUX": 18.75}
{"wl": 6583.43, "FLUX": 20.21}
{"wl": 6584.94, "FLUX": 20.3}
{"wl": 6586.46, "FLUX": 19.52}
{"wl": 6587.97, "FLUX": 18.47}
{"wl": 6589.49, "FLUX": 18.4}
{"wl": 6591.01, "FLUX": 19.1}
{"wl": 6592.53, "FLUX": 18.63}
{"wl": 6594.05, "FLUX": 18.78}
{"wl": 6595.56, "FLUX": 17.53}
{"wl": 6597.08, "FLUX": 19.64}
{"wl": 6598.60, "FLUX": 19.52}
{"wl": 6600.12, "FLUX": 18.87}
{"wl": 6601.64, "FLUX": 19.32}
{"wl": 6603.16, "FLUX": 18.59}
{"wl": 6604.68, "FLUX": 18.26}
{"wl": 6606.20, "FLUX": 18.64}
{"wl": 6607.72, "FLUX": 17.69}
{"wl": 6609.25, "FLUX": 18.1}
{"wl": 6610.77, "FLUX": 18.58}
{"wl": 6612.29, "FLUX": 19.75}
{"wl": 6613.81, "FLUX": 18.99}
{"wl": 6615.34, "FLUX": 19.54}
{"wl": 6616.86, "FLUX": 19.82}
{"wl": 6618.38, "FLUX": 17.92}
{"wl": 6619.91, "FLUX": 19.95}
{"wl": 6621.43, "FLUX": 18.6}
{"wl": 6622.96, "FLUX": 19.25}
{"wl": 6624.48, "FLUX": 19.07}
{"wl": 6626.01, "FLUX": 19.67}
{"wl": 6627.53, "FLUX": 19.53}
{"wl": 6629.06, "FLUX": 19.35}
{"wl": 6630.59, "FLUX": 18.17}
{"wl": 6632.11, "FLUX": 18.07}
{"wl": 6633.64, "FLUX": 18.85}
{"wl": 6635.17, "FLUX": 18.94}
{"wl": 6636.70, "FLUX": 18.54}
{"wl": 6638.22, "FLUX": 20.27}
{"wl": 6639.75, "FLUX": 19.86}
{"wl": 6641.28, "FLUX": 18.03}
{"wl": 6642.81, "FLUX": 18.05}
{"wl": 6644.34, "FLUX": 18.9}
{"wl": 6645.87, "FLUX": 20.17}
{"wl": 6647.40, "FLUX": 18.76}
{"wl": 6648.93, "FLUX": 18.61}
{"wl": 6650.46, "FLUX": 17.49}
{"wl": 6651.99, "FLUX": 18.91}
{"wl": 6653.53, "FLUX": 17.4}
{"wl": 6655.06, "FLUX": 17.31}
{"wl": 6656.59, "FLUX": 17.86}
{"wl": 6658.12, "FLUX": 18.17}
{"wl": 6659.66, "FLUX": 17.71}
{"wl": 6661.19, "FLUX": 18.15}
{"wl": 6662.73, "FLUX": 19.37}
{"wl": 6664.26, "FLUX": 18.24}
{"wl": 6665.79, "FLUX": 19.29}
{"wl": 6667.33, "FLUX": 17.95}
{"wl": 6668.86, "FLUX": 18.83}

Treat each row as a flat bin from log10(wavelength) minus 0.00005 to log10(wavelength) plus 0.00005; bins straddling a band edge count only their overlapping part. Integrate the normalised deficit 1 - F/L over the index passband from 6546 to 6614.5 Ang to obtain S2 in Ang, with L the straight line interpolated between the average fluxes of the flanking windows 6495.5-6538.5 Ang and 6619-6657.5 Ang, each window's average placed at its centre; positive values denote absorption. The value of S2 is 1.85 Ang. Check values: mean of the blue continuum 19.3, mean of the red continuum 18.8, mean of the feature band 18.5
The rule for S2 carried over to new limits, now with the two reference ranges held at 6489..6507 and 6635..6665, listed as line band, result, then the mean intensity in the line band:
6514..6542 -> -2.15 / 19.7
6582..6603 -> -0.75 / 19.1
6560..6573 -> 0.55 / 17.6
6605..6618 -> -0.27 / 18.8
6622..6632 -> -0.33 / 19.1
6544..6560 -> -0.20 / 18.6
